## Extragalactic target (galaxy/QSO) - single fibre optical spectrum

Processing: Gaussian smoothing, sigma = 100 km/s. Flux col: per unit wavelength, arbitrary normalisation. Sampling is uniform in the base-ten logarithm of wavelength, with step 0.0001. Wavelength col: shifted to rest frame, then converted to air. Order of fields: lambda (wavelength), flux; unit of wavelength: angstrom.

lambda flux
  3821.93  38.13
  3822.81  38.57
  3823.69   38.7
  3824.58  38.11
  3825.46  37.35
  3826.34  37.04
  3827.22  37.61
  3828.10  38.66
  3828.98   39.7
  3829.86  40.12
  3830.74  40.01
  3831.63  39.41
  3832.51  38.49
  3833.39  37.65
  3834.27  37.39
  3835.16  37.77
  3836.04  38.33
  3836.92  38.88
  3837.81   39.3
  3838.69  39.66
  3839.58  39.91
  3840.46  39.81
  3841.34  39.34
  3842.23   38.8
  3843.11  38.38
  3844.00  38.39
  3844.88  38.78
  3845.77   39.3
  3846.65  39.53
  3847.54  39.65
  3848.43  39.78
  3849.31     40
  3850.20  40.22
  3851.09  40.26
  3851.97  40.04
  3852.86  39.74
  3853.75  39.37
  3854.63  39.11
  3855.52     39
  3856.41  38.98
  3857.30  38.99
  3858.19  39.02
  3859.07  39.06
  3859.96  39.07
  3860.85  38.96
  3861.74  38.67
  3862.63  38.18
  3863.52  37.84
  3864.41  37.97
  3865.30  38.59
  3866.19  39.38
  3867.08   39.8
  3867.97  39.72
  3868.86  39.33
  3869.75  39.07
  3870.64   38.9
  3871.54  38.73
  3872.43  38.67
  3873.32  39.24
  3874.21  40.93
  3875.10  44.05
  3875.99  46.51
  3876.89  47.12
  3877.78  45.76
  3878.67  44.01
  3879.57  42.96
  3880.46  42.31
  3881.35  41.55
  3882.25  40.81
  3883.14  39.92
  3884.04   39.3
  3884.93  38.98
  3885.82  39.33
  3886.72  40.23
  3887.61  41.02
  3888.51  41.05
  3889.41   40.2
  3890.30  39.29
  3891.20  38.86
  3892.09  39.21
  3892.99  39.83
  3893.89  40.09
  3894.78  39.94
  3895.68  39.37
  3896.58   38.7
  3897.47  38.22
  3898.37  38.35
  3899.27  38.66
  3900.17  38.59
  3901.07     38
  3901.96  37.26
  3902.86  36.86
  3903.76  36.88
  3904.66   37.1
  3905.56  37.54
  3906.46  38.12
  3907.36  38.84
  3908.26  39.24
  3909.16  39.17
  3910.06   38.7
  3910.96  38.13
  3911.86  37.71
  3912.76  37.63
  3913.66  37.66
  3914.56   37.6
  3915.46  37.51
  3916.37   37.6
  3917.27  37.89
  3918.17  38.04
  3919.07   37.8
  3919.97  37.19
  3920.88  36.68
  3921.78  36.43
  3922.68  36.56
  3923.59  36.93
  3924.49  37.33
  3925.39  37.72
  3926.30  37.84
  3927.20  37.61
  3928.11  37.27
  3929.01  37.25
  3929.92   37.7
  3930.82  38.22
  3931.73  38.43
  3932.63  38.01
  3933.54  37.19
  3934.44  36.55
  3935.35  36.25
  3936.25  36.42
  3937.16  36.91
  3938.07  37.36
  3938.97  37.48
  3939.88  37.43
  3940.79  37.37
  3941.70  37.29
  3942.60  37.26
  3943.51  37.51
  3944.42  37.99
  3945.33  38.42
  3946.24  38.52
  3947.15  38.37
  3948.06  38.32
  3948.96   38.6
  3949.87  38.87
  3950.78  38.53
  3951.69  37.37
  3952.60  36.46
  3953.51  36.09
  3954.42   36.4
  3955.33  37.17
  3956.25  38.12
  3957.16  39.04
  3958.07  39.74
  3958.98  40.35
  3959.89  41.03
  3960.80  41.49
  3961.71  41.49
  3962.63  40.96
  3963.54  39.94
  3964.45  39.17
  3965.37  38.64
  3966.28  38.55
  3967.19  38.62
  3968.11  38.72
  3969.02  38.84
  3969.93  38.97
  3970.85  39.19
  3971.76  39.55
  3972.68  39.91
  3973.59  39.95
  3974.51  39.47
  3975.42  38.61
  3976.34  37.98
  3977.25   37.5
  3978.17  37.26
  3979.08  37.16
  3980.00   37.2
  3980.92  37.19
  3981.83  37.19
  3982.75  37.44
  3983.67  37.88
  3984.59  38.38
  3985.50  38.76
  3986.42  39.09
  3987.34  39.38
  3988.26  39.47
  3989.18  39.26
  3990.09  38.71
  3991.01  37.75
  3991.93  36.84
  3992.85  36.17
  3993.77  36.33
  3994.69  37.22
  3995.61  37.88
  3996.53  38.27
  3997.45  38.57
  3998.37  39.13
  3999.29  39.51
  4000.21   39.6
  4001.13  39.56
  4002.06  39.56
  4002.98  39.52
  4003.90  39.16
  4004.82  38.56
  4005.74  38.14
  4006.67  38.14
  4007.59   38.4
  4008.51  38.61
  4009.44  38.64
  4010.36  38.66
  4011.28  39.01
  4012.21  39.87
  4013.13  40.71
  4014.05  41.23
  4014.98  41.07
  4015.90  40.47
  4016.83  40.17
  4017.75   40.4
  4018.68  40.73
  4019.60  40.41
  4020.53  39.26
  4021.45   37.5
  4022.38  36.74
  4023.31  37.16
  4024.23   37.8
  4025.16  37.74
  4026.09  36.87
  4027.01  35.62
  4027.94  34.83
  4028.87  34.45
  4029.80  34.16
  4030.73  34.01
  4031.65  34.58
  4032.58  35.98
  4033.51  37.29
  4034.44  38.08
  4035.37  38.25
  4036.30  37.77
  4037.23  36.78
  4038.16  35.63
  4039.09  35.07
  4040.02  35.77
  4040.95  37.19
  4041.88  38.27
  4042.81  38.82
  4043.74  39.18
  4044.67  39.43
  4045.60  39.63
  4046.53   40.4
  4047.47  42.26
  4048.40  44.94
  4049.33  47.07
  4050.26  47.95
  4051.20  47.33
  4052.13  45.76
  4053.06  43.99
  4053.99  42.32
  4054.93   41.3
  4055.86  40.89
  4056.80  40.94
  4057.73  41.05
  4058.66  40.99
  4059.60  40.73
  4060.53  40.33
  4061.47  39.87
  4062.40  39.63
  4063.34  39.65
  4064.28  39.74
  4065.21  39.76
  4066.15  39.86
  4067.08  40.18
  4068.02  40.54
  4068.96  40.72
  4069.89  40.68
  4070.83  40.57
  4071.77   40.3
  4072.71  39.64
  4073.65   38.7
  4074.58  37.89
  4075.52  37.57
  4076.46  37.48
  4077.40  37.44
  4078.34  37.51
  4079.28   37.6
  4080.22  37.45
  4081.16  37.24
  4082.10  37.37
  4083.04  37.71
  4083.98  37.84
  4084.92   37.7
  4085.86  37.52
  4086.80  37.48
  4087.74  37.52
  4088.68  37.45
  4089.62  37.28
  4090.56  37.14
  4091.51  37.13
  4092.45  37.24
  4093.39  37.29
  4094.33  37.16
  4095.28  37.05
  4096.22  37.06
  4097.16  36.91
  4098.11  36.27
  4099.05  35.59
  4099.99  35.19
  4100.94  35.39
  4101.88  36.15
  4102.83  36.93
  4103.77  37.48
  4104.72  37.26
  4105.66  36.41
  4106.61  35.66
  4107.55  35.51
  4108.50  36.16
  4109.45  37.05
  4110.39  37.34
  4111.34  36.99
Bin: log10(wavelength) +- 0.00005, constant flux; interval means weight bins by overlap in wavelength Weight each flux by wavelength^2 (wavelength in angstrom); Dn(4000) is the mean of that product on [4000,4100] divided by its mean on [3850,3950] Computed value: 1.08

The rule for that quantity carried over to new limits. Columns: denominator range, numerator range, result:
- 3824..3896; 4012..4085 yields 1.09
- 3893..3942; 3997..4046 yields 1.06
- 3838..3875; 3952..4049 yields 1.05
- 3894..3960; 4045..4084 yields 1.15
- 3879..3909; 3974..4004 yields 1.02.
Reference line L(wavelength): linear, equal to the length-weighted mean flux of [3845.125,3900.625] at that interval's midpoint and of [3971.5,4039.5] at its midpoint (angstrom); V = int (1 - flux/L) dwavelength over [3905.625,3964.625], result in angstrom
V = 1.67 angstrom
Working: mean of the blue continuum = 40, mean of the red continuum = 38.1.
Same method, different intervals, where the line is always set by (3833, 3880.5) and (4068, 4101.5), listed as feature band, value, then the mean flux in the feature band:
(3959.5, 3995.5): 0.1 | 38.6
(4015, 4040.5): 0.7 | 37.2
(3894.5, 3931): 1.3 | 37.8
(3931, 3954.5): 0.9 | 37.5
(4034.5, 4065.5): -2.1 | 40.5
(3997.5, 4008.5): -0.2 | 39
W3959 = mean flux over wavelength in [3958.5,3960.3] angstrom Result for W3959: 40.7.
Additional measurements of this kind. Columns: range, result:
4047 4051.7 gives 45.9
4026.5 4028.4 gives 35.4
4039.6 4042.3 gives 37.1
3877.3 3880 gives 44.3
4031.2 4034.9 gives 36.4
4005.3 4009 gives 38.2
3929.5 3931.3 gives 38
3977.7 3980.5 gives 37.1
